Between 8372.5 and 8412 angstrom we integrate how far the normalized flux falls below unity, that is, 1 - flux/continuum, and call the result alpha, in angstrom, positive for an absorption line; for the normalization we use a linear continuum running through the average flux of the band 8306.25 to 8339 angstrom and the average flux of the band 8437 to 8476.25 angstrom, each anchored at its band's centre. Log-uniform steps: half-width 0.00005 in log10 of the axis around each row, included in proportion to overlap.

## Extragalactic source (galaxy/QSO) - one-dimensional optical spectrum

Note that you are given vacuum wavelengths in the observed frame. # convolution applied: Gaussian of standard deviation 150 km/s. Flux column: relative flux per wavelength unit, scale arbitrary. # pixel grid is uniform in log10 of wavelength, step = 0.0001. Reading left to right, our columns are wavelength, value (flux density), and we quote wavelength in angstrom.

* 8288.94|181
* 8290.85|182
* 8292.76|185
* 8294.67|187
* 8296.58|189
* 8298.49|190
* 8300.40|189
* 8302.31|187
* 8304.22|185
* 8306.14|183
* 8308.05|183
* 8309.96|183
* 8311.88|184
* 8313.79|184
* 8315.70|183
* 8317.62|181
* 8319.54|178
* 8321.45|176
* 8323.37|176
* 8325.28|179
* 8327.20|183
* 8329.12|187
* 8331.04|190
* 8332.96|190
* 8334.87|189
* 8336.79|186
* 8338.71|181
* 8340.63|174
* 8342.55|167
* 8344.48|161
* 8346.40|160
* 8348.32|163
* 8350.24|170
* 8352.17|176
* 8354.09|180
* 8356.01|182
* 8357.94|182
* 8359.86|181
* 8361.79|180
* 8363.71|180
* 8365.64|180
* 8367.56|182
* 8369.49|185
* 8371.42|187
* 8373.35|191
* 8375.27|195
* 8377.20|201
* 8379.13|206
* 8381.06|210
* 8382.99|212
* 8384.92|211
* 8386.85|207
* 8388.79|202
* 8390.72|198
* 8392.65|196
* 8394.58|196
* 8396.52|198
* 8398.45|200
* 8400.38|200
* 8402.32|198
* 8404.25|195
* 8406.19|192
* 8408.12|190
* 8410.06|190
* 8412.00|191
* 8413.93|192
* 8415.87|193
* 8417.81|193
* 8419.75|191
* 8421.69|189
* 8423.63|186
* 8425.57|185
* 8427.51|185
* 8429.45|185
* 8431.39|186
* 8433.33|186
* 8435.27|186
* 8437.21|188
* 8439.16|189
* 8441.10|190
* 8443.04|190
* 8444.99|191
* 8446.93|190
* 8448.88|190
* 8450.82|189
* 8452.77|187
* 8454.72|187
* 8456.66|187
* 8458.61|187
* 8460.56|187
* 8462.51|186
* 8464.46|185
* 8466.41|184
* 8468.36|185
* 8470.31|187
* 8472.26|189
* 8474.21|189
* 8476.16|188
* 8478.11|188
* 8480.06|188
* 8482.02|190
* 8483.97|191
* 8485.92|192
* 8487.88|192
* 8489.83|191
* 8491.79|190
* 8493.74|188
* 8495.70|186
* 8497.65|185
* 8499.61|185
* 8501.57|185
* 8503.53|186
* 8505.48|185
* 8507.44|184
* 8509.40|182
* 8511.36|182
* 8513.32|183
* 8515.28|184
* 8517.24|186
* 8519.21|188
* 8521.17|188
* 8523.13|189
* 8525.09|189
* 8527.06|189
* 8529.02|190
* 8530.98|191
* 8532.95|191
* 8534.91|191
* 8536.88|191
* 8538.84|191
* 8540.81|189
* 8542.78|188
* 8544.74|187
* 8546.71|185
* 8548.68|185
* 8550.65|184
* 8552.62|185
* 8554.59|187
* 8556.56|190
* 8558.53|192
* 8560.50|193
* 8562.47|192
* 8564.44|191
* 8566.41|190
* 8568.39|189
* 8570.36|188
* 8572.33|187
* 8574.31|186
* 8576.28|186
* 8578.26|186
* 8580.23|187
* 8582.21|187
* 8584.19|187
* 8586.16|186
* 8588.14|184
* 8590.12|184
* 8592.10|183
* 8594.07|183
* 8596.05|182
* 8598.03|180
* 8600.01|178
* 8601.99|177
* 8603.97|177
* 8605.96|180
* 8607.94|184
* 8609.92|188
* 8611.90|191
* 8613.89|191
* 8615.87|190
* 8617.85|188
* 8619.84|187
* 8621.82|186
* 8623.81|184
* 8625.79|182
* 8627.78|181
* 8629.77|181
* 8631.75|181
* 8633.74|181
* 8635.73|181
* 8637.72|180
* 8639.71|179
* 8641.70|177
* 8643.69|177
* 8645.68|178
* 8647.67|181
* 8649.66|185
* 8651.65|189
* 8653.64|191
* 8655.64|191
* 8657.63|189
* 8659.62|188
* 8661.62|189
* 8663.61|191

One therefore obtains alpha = -2.9 angstrom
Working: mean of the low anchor 183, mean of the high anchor 188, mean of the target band 199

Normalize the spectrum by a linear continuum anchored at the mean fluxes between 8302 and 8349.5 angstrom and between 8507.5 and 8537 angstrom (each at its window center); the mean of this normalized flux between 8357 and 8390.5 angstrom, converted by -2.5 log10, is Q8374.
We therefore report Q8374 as -0.07 mag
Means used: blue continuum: 180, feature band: 194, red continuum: 187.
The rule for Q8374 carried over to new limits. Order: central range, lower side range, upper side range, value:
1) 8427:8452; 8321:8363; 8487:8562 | -0.03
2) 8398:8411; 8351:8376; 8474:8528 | -0.06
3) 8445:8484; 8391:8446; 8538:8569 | 0.01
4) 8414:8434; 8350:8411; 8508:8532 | 0.02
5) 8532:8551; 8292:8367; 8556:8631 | -0.02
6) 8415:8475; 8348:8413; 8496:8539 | 0.01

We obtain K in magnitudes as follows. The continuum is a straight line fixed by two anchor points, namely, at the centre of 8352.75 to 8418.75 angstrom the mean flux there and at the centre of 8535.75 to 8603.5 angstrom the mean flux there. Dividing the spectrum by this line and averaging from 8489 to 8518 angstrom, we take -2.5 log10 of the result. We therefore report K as 0.02 mag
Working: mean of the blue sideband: 193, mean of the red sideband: 186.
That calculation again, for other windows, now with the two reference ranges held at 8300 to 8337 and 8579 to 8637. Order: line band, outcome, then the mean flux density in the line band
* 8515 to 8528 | -0.02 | 188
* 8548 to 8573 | -0.03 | 189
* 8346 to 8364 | 0.05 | 176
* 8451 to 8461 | -0.02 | 187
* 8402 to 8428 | -0.04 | 191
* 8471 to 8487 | -0.03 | 189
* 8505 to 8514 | 0.00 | 183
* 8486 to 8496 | -0.03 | 190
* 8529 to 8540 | -0.04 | 191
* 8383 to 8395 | -0.11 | 203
